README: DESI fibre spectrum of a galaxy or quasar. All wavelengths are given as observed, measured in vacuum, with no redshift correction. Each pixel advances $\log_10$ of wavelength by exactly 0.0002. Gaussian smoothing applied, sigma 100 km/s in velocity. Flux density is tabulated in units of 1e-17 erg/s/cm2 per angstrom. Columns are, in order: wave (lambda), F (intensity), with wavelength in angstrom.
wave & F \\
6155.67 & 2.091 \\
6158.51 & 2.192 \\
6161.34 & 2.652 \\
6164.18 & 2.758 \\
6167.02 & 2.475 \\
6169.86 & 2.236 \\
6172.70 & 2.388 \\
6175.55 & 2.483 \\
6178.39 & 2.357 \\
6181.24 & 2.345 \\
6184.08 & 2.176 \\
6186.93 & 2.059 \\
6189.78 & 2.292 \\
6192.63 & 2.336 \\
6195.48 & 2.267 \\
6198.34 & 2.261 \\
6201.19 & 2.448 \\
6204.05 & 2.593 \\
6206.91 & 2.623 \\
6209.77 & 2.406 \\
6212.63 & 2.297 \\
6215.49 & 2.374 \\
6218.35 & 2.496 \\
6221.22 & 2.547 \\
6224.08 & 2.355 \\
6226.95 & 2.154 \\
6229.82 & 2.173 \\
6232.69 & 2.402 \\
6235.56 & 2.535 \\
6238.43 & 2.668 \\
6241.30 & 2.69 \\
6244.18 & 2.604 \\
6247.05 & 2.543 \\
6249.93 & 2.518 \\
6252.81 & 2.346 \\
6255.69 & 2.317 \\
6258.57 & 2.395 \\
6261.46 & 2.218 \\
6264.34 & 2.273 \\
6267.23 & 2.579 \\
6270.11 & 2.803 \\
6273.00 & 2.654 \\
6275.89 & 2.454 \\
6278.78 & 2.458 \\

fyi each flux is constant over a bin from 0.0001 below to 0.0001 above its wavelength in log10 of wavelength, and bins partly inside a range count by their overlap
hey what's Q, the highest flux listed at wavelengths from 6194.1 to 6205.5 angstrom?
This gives 2.593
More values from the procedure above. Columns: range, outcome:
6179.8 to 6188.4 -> 2.345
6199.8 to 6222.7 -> 2.623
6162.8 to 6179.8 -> 2.758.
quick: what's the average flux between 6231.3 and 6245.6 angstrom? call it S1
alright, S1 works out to 2.58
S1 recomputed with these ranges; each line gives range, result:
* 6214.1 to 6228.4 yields 2.38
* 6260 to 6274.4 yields 2.5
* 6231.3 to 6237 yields 2.47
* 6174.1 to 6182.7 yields 2.39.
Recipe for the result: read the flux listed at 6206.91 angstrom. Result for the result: 2.623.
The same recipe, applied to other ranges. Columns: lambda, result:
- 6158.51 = 2.192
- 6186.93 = 2.059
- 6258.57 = 2.395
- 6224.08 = 2.355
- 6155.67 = 2.091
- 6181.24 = 2.345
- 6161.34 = 2.652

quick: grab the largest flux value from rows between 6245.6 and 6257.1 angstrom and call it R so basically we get 2.543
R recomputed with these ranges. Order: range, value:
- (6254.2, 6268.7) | 2.579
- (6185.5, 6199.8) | 2.336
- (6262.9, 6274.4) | 2.803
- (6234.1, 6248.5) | 2.69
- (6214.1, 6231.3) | 2.547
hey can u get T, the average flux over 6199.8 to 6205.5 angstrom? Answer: 2.52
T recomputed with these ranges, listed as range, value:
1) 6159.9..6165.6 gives 2.7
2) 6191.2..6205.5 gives 2.38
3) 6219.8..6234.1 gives 2.33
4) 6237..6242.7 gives 2.68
